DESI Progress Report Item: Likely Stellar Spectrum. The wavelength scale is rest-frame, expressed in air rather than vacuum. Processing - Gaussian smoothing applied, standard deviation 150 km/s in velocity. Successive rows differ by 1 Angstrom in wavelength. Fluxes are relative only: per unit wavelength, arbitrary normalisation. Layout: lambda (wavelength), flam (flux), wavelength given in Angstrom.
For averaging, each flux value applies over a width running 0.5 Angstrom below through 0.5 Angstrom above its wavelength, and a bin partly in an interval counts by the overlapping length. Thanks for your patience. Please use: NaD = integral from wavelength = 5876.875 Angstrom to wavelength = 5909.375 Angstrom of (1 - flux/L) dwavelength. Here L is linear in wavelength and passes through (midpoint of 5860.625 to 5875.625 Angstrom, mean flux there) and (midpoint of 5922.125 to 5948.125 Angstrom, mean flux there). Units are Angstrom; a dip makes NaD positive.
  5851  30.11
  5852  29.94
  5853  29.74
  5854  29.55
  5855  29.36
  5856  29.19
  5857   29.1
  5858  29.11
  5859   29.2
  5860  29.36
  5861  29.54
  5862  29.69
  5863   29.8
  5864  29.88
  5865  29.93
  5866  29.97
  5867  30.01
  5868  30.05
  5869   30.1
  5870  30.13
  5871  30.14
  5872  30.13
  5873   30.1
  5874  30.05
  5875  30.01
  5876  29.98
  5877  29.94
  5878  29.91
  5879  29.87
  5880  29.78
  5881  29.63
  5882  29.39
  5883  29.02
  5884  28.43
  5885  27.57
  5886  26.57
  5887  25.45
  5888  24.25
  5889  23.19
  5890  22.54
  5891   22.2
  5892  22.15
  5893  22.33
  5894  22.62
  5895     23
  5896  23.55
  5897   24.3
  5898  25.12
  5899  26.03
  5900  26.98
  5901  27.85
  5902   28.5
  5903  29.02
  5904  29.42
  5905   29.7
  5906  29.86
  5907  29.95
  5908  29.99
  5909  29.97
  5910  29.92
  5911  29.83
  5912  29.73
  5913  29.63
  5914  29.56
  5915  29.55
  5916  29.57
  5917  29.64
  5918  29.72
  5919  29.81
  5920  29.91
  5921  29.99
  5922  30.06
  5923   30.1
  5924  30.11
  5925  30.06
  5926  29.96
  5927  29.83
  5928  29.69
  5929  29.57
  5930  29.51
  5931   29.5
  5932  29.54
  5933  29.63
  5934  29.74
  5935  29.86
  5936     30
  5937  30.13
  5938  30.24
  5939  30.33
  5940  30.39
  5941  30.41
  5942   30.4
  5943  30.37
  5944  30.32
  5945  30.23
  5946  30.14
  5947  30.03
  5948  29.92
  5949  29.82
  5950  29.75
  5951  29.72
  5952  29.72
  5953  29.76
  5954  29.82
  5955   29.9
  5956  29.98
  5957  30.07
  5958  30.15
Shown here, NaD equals 3.4 Angstrom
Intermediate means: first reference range 30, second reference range 30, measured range 26.9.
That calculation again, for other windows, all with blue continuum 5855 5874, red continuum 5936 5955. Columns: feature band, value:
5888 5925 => 2.82 Angstrom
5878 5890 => 0.96 Angstrom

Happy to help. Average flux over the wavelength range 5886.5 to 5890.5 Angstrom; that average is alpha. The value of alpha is 23.9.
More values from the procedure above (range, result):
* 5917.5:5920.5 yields 29.8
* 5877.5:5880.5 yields 29.9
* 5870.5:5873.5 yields 30.1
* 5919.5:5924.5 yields 30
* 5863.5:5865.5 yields 29.9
